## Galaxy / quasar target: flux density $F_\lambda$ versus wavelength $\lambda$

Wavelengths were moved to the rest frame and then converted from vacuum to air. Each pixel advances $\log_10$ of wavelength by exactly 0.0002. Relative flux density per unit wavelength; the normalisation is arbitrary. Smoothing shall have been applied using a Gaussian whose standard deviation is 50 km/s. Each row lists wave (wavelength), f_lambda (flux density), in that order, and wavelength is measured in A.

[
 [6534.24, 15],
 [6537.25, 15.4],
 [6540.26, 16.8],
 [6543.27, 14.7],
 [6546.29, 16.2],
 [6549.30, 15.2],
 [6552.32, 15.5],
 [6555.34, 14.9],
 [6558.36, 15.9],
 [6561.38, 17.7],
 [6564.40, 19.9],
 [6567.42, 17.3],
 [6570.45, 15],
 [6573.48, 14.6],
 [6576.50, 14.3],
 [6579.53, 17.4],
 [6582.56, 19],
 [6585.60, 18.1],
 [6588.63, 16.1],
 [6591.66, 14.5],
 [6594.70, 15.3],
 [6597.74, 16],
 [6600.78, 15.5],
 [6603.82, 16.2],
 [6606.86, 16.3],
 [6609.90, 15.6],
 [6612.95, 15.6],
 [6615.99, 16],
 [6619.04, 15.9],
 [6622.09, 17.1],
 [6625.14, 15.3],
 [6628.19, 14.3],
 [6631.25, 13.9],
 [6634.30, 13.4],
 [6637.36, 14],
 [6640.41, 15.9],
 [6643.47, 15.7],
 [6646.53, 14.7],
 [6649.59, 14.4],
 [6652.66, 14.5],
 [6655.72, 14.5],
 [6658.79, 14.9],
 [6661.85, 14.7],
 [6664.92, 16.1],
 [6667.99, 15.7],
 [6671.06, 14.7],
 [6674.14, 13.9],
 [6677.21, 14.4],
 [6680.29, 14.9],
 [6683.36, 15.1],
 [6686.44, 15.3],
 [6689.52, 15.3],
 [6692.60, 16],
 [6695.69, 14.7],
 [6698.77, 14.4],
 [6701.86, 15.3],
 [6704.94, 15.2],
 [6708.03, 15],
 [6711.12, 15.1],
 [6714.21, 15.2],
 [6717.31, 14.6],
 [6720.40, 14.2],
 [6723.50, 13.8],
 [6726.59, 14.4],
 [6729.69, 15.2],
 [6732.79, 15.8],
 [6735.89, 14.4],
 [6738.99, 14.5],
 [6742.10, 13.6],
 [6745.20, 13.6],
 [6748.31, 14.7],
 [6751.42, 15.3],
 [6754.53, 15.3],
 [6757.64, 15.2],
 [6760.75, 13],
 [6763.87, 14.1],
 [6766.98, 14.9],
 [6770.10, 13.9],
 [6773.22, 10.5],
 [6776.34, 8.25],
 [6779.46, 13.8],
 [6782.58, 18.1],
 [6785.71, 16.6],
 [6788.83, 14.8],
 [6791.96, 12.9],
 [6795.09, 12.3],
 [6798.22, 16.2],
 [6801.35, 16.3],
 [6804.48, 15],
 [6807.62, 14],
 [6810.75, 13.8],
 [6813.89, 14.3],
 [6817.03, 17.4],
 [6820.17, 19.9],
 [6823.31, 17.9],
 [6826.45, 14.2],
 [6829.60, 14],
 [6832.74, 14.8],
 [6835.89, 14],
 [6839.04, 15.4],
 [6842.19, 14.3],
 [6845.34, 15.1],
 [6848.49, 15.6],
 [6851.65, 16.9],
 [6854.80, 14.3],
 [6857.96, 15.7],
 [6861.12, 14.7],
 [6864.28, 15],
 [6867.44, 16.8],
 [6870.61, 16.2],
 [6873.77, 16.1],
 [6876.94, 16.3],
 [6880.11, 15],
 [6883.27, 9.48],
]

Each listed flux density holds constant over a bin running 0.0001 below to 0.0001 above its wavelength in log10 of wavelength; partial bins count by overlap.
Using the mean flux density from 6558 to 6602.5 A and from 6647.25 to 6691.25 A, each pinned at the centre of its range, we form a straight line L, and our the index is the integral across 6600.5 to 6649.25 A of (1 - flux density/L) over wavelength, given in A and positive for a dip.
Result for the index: 1.1 A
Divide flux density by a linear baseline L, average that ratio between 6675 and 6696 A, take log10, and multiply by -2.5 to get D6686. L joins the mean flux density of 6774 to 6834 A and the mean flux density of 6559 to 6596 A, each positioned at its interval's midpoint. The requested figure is 0.05 mag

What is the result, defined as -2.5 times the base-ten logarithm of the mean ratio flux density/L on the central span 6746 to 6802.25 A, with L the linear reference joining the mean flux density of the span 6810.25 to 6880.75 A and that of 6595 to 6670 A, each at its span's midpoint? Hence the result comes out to 0.09 mag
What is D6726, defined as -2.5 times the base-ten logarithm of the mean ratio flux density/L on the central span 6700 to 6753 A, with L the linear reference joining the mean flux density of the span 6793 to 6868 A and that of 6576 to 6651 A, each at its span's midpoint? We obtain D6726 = 0.055 mag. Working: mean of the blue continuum 15.6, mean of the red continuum 15.3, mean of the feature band 14.7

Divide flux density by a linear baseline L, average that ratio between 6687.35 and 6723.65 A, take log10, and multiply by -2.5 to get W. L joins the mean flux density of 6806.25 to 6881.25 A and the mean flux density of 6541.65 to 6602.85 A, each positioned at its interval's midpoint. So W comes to 0.06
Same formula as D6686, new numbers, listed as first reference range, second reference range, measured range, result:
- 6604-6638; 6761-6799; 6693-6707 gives -0.03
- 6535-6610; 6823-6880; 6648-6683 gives 0.08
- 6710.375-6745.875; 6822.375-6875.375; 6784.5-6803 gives 0.01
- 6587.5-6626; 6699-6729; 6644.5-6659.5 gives 0.05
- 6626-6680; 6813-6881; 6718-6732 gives 0.04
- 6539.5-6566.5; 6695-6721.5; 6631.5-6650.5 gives 0.06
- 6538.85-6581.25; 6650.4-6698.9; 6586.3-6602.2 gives 0.01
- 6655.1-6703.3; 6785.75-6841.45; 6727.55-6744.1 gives 0.03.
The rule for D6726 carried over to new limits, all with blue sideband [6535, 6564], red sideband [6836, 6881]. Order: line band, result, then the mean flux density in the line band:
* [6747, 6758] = 0.04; 15.1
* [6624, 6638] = 0.12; 14.2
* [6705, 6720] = 0.05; 14.9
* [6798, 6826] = -0.03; 16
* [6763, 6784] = 0.17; 13.3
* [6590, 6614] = 0.02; 15.6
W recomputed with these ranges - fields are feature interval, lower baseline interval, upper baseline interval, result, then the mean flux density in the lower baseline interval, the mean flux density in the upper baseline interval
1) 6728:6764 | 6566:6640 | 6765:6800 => -0.026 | 15.7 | 13.9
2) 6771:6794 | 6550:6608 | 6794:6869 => 0.148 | 16.3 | 15.3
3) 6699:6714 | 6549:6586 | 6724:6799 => -0.017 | 16.5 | 14.2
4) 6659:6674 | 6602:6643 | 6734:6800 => -0.011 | 15.4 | 14.1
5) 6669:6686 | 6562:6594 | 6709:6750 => 0.042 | 16.6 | 14.6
